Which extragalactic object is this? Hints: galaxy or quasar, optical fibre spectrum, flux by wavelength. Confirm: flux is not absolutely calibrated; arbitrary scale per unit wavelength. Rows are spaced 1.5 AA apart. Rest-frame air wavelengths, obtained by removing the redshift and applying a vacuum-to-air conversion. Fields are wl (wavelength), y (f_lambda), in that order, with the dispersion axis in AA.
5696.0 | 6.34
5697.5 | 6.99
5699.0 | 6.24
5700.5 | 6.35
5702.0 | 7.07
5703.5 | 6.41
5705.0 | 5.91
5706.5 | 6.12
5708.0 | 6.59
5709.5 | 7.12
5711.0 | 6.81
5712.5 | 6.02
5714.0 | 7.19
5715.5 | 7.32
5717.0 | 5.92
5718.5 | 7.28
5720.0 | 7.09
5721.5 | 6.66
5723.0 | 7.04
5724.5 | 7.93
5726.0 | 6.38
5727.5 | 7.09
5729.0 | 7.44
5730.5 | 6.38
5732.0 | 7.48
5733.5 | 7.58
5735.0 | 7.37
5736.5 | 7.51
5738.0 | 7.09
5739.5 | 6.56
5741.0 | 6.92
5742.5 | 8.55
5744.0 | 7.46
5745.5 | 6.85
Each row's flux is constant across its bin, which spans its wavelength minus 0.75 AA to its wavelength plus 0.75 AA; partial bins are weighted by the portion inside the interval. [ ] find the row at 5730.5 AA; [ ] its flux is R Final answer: 6.38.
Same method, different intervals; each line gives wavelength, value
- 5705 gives 5.91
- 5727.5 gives 7.09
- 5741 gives 6.92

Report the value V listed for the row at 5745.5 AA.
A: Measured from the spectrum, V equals 6.85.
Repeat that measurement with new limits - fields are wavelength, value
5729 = 7.44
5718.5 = 7.28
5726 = 6.38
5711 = 6.81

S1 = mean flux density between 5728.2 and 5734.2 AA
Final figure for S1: 7.22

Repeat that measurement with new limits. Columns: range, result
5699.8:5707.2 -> 6.37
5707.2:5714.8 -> 6.75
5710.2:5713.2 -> 6.43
